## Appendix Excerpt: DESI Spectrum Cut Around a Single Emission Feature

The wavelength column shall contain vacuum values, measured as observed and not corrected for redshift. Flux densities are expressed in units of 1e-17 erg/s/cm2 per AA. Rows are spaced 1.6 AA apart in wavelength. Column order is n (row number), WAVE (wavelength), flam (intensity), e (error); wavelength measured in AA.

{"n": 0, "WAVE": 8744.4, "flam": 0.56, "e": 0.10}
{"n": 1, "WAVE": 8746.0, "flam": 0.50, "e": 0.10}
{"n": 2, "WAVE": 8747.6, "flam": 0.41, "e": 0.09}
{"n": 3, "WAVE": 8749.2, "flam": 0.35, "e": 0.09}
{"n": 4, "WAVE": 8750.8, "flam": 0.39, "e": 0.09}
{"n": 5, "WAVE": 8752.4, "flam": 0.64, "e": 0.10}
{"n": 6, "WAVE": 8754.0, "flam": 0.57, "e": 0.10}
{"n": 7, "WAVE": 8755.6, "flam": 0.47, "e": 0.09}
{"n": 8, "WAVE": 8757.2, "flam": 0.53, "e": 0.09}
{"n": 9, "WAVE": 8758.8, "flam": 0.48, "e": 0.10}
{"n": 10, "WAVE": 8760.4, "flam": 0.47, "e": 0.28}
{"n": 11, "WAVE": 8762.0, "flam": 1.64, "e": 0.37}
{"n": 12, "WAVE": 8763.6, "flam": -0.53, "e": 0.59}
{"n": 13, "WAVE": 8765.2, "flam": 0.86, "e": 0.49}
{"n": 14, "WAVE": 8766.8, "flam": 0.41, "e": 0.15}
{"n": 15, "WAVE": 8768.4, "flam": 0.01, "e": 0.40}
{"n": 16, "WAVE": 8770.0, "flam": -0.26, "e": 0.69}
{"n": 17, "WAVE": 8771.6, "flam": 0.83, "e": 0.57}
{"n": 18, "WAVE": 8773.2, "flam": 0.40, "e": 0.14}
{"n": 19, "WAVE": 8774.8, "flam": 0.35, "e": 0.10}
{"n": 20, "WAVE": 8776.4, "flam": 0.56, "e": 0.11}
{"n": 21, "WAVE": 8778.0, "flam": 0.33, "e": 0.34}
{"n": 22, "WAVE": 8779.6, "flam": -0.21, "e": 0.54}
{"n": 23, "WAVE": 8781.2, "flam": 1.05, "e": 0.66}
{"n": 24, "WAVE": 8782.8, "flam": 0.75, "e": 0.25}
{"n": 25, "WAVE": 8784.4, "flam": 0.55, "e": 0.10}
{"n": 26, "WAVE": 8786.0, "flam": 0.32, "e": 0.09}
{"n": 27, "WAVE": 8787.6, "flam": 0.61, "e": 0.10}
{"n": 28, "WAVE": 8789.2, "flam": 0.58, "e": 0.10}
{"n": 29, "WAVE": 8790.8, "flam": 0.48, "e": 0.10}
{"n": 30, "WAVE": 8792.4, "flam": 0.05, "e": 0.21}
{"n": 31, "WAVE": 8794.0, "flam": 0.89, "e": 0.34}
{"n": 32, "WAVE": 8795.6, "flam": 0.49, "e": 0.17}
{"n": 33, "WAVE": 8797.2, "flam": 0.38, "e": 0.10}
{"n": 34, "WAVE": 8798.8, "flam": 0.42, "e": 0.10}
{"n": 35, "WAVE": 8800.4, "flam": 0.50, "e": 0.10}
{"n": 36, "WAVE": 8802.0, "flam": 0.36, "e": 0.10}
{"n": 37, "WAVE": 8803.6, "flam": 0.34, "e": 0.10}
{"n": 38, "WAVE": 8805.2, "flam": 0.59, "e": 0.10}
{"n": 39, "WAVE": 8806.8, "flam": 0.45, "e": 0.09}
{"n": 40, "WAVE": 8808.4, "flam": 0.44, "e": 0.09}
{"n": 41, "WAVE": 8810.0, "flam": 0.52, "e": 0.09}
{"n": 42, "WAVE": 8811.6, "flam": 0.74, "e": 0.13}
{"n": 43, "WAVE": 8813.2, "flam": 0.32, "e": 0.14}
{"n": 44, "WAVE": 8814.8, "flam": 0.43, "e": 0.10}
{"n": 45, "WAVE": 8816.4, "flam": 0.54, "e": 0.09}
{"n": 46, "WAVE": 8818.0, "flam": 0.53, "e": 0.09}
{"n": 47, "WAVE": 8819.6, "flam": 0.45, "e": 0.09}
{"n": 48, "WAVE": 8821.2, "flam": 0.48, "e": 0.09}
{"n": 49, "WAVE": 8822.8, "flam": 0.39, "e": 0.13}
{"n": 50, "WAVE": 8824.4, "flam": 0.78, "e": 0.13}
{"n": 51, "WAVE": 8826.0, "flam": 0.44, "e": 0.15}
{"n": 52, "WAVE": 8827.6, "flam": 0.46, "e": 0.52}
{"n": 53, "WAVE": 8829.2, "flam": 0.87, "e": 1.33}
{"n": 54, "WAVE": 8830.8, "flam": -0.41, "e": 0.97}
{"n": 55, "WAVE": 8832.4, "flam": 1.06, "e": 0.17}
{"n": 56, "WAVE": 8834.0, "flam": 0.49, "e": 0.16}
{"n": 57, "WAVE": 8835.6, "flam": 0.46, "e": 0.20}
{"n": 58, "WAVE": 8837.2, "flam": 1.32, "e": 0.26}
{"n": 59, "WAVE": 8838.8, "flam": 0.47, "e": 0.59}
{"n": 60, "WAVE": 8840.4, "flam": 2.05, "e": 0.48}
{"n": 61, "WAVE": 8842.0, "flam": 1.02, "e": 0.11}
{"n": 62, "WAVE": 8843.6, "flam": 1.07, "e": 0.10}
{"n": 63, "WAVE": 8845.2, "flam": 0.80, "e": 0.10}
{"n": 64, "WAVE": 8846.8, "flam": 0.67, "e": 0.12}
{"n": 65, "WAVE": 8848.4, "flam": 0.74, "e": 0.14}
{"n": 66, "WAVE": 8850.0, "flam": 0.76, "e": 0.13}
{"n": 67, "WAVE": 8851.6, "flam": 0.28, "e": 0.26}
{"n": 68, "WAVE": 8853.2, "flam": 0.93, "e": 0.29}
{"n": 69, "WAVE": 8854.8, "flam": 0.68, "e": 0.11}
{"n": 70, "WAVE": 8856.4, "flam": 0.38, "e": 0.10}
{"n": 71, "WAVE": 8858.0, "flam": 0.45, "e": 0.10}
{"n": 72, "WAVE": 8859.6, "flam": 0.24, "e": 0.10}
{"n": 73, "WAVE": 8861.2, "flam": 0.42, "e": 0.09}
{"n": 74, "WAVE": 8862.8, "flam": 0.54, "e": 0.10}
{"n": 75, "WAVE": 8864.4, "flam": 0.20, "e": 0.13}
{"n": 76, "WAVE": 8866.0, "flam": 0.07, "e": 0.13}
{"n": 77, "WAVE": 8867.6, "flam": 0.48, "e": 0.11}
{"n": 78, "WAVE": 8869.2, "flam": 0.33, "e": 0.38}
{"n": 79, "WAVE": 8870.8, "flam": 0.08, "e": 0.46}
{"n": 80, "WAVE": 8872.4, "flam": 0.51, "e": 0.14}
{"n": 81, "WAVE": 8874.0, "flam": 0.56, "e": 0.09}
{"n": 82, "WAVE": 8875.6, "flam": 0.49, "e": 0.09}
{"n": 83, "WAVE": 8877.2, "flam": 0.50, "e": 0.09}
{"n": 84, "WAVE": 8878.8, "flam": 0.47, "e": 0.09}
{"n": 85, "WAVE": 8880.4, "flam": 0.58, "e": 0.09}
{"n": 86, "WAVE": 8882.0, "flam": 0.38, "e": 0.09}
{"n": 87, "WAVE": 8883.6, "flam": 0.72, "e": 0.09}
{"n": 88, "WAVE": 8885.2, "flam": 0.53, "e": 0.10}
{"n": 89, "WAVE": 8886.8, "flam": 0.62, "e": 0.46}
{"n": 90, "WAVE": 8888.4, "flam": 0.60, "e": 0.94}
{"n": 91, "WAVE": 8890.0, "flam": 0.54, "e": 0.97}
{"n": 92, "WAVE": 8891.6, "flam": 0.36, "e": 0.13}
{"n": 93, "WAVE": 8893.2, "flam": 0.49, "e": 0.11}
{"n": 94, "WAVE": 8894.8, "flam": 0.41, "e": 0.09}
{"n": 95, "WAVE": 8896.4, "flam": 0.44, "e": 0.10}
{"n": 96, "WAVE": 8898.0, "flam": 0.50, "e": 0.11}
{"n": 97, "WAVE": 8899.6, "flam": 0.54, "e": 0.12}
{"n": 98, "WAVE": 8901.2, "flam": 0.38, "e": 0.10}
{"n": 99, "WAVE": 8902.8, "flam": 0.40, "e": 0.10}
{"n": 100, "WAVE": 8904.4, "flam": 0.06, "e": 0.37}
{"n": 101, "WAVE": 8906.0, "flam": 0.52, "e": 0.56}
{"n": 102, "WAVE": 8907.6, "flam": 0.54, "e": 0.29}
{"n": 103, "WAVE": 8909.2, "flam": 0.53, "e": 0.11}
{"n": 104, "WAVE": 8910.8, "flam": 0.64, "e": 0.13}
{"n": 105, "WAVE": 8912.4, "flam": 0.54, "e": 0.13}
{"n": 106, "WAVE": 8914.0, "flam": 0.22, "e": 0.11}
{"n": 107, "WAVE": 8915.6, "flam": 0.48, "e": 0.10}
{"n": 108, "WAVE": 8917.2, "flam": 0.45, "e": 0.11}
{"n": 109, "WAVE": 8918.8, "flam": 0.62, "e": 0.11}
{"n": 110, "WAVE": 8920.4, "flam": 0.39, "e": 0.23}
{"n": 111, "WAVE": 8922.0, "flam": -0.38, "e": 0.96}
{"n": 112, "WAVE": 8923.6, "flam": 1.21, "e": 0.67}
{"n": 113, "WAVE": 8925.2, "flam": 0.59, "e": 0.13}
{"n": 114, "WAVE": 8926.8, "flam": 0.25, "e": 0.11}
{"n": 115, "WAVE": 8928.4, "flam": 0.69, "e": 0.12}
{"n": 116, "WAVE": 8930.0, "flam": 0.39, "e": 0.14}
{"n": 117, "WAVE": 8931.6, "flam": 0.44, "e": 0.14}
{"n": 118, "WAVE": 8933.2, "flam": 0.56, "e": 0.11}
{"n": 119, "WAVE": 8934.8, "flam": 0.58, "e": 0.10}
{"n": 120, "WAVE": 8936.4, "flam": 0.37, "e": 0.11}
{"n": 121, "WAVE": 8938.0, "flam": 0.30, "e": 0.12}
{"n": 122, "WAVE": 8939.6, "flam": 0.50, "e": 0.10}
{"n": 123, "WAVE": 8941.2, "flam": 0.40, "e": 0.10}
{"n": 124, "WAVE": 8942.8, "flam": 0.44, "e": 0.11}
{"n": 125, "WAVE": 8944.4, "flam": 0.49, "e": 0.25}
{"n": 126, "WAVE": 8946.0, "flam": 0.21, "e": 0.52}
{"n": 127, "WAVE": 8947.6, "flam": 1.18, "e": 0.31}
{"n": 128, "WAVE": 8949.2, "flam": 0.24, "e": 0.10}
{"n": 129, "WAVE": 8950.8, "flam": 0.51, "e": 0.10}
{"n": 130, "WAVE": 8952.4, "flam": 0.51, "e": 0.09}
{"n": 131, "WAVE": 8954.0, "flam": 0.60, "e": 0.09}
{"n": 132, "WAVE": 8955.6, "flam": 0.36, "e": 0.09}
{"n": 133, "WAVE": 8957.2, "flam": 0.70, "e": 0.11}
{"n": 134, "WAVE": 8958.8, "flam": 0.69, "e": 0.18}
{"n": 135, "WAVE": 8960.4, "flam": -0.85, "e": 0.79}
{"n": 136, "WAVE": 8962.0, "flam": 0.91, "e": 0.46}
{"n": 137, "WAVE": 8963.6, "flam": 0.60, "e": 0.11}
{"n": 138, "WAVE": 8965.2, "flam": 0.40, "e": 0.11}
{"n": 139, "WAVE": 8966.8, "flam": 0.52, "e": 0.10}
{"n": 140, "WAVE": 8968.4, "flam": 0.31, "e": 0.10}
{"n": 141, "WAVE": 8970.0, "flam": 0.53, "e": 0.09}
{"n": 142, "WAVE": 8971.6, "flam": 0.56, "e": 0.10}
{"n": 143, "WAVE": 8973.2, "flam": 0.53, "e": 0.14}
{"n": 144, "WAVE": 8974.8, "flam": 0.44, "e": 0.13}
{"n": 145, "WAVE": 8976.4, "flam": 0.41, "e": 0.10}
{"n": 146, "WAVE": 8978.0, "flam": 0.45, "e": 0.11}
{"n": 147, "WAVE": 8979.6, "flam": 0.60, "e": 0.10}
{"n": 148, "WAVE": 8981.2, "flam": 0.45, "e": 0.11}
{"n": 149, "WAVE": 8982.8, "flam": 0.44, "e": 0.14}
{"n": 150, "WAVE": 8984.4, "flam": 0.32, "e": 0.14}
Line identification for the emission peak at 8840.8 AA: H-gamma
